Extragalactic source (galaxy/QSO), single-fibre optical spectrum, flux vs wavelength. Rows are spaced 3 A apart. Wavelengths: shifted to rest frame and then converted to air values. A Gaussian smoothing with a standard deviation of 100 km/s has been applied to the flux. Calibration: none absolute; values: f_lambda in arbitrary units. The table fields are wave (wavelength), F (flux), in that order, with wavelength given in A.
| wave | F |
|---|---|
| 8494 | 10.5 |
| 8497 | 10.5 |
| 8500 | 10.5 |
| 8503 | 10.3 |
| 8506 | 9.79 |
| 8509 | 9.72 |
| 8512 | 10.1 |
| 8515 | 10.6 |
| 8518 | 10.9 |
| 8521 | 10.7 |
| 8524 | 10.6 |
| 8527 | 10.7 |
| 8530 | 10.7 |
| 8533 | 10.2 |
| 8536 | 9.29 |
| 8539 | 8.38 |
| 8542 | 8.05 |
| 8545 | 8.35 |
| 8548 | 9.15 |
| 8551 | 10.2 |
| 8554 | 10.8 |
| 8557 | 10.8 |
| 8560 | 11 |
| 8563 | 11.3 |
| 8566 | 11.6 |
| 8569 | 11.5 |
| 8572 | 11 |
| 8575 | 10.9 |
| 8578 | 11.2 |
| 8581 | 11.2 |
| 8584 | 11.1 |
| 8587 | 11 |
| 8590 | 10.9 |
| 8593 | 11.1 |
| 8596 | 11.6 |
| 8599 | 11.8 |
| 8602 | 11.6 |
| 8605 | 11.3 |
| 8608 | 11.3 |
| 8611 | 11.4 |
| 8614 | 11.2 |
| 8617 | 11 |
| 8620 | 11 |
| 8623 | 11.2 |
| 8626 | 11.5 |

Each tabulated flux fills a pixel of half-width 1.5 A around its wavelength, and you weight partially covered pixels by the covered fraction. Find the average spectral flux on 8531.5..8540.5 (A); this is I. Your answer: 9.29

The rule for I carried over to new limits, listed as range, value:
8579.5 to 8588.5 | 11.1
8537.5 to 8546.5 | 8.26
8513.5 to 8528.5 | 10.7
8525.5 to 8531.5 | 10.7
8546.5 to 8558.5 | 10.2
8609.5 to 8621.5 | 11.2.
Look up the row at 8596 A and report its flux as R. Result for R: 11.6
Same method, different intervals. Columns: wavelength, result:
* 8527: 10.7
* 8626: 11.5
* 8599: 11.8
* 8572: 11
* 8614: 11.2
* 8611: 11.4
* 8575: 10.9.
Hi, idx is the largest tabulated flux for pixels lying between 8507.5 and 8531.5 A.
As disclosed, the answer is 10.9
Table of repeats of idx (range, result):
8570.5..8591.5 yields 11.2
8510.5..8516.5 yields 10.6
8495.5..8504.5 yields 10.5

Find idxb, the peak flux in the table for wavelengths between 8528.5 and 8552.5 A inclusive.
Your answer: 10.7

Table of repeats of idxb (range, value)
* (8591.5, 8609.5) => 11.8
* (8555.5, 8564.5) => 11.3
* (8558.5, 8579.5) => 11.6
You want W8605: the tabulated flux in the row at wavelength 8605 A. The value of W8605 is 11.3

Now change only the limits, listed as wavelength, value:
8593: 11.1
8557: 10.8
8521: 10.7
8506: 9.79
